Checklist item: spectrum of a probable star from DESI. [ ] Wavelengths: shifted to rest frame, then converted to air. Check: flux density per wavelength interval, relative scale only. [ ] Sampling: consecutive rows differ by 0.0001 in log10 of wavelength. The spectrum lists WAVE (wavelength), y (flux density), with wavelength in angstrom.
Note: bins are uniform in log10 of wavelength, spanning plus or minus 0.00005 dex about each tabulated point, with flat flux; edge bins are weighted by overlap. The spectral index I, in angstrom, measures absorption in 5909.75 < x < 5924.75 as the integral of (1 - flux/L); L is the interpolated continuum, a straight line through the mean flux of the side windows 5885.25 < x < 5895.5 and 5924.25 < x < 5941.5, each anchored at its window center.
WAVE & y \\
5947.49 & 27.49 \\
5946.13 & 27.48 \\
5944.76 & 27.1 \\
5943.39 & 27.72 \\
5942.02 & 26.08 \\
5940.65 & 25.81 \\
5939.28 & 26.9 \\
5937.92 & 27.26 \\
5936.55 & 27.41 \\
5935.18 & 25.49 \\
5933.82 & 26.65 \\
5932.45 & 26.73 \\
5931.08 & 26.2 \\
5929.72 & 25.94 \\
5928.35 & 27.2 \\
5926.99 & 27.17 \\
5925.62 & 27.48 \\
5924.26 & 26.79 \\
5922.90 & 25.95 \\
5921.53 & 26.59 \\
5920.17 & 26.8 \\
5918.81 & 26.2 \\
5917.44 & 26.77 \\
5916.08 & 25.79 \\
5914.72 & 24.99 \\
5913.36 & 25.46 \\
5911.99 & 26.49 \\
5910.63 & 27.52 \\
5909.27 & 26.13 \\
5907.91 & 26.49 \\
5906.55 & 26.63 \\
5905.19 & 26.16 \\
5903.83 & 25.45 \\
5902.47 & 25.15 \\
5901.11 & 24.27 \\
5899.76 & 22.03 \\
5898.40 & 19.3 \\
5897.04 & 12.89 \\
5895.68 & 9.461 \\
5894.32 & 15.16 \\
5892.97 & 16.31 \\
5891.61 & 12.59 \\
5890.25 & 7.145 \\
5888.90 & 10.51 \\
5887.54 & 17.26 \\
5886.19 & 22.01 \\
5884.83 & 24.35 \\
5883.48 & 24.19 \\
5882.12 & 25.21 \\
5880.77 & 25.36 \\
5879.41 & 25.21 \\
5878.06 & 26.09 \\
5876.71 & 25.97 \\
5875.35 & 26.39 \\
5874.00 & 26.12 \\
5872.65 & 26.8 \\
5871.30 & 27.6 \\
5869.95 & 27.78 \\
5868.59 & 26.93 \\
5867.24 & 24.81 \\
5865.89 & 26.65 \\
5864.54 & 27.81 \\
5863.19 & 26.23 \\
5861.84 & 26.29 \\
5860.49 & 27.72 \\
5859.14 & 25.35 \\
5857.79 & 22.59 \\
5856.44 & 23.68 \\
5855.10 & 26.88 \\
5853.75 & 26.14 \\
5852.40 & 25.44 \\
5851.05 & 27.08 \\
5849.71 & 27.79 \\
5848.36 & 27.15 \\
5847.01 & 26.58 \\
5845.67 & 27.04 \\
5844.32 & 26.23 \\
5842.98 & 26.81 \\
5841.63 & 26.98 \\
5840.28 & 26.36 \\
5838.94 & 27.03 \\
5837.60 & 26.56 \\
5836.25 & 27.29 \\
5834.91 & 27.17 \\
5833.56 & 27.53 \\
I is -2.8 angstrom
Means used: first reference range 14.4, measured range 26.3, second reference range 26.7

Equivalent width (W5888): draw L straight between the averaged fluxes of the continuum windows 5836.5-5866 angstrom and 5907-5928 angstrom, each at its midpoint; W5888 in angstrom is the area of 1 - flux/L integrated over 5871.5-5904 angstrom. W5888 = 7.10 angstrom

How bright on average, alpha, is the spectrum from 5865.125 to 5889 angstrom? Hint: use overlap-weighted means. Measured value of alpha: 24.7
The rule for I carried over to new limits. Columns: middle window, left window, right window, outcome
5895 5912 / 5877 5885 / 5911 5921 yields 2.0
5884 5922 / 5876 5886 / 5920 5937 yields 6.2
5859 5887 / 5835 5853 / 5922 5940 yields 0.9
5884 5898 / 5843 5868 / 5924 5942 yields 6.1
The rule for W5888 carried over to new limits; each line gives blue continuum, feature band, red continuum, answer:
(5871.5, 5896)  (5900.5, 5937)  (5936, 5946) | -2.8 angstrom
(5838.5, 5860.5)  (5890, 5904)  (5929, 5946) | 4.9 angstrom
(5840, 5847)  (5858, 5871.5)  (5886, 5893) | -3.9 angstrom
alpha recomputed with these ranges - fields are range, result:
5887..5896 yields 12.7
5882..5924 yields 22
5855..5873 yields 26.2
